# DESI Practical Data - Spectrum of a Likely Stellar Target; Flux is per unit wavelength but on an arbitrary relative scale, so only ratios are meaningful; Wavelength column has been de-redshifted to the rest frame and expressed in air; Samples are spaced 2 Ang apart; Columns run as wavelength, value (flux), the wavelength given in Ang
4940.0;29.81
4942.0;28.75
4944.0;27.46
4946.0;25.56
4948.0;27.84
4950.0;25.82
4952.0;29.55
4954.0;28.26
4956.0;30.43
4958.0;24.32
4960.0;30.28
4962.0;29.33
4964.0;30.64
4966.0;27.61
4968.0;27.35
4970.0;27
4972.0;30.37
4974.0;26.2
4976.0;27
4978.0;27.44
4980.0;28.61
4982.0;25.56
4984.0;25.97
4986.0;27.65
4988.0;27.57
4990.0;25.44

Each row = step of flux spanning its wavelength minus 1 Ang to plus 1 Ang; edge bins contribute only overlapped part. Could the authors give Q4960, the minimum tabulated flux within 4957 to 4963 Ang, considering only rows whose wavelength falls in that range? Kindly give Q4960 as 24.32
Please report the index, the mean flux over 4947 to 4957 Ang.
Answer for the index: 28.4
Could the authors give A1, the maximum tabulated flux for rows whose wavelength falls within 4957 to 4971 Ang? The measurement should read 30.64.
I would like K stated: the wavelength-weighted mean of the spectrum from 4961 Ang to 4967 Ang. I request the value 29.2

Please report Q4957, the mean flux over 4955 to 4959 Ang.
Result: 27.4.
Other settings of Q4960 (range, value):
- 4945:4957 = 25.56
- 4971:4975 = 26.2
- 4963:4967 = 27.61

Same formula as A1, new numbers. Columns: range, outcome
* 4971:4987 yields 30.37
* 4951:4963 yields 30.43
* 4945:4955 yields 29.55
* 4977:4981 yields 28.61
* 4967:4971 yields 27.35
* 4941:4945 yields 28.75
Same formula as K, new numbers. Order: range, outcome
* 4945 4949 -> 26.7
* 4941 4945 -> 28.1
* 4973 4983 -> 27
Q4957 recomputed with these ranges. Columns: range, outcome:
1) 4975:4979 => 27.2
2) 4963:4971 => 28.1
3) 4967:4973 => 28.2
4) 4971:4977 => 27.9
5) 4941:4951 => 27.1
